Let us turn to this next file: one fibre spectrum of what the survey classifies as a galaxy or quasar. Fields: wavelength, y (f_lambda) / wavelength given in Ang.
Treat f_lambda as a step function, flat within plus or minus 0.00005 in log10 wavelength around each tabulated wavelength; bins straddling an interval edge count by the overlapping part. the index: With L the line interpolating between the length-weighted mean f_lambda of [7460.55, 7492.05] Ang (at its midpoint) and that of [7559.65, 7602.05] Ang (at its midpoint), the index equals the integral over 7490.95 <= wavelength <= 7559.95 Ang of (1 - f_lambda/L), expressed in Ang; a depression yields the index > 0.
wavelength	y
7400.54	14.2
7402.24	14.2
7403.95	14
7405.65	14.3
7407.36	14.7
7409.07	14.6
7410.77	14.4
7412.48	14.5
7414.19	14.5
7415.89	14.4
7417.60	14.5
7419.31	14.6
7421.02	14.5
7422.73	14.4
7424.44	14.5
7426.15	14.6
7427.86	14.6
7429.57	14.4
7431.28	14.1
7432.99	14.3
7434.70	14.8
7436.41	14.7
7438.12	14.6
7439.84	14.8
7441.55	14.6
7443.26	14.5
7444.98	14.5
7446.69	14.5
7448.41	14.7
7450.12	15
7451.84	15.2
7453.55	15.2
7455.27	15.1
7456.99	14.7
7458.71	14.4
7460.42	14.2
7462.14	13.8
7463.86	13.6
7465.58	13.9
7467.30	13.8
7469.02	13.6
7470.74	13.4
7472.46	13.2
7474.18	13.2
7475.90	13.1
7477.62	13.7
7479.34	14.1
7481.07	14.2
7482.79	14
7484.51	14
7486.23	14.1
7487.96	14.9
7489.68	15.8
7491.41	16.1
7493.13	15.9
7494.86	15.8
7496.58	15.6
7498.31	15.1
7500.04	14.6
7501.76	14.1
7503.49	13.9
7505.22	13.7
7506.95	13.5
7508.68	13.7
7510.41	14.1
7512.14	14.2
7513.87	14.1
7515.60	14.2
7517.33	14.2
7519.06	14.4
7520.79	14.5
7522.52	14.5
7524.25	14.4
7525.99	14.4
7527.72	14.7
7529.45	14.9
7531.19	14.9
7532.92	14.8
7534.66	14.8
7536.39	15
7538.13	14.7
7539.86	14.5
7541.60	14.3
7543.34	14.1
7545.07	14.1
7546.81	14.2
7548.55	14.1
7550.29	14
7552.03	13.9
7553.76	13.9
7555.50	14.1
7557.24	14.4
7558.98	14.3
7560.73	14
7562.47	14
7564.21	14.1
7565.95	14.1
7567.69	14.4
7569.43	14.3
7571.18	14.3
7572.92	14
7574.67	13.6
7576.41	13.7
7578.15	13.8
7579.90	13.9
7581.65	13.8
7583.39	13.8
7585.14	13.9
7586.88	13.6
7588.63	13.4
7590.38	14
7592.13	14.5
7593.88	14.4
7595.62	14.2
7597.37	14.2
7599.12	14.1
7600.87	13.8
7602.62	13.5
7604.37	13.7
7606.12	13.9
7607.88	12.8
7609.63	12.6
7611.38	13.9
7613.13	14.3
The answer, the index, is -2.2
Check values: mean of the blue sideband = 14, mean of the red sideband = 14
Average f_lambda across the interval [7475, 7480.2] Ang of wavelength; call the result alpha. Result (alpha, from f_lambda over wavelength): 13.6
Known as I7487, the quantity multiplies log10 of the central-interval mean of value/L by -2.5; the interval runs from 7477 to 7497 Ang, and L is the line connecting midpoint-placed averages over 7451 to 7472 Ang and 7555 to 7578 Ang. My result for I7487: -0.05 mag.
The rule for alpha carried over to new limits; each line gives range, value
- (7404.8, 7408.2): 14.5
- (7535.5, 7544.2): 14.5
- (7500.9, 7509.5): 13.8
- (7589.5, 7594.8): 14.3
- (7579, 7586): 13.8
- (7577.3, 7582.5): 13.8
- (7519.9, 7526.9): 14.5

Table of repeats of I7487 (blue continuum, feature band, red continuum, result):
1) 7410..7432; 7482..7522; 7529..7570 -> -0.01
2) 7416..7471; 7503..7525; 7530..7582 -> 0.01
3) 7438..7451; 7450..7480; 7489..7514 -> 0.05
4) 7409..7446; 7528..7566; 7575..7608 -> -0.02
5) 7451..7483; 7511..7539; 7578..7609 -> -0.05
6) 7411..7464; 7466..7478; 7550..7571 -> 0.08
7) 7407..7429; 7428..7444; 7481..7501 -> 0.01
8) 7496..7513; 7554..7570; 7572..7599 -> -0.01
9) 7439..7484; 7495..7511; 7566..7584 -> -0.02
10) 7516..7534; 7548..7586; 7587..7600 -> 0.02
